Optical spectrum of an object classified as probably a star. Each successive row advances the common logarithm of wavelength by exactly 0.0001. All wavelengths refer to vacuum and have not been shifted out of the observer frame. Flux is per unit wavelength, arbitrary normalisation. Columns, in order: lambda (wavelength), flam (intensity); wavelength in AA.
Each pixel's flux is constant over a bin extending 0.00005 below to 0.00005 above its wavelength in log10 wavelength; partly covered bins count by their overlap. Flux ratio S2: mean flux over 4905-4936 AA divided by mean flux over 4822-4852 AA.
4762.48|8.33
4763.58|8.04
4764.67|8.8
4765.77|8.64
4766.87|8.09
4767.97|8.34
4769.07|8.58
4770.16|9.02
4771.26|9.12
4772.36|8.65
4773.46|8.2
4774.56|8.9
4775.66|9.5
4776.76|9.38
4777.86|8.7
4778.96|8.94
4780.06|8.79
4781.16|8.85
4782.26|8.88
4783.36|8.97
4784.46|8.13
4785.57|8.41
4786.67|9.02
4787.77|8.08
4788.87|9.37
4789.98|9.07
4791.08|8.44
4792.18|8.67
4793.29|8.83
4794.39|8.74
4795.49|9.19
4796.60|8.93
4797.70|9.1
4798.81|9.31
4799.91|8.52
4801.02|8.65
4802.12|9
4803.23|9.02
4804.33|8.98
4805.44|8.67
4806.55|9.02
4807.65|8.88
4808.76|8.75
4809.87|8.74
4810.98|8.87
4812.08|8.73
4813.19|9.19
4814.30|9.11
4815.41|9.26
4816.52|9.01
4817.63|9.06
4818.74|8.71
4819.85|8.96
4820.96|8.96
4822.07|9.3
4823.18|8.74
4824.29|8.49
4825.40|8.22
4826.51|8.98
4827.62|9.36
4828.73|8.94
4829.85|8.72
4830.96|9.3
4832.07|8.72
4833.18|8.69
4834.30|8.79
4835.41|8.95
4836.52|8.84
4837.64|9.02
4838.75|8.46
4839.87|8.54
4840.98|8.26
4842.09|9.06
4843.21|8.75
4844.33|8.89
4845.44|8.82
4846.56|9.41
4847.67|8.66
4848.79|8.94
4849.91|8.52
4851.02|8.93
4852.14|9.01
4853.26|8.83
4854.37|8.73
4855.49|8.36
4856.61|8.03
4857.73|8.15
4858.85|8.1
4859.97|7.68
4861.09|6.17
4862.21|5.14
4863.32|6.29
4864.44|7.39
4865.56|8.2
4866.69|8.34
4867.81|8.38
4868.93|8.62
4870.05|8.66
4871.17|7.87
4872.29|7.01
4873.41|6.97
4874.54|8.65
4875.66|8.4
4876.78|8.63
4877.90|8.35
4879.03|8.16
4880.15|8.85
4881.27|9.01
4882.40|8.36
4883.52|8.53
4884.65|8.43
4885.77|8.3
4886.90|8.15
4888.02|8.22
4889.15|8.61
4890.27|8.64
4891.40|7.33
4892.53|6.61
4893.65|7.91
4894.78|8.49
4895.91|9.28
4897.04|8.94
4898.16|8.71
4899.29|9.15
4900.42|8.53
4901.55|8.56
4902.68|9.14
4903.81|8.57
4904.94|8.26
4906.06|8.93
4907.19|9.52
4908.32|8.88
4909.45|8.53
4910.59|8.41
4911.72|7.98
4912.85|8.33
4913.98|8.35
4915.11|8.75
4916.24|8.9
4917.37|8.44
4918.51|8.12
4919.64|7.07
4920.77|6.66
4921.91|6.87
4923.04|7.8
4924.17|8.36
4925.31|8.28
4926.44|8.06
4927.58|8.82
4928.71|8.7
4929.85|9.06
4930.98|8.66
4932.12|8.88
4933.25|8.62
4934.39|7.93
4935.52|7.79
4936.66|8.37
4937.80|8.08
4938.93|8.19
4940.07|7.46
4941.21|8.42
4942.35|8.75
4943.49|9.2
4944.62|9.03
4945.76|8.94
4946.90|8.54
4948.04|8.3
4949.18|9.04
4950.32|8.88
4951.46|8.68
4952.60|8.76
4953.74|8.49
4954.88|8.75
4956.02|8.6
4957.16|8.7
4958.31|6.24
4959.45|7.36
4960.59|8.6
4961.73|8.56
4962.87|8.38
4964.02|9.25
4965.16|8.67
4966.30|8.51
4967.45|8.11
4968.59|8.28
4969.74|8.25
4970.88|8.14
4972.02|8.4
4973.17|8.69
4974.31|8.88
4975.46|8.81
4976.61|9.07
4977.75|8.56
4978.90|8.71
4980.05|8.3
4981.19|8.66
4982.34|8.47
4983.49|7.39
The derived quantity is 0.9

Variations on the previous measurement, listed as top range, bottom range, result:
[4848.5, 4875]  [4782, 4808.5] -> 0.90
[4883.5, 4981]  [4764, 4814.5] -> 0.95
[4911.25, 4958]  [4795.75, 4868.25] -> 0.97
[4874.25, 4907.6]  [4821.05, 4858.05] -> 0.97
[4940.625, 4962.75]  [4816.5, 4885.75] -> 1.01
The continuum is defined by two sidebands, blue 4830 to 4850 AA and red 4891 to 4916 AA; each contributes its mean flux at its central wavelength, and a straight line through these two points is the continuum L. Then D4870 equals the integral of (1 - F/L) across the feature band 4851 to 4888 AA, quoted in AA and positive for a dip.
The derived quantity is 2.6 AA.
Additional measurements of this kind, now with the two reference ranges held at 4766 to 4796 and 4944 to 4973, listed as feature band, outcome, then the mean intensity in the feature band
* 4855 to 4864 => 1.5 AA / 7.23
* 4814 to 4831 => -0.5 AA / 8.93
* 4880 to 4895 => 0.6 AA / 8.22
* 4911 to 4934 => 0.8 AA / 8.24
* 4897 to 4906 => -0.2 AA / 8.74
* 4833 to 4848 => -0.2 AA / 8.8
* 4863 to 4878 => 1.1 AA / 8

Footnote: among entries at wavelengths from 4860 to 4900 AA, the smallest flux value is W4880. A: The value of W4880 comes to 5.14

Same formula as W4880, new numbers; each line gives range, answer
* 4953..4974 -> 6.24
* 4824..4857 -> 8.03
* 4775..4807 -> 8.08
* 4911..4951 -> 6.66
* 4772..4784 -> 8.2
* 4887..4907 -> 6.61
